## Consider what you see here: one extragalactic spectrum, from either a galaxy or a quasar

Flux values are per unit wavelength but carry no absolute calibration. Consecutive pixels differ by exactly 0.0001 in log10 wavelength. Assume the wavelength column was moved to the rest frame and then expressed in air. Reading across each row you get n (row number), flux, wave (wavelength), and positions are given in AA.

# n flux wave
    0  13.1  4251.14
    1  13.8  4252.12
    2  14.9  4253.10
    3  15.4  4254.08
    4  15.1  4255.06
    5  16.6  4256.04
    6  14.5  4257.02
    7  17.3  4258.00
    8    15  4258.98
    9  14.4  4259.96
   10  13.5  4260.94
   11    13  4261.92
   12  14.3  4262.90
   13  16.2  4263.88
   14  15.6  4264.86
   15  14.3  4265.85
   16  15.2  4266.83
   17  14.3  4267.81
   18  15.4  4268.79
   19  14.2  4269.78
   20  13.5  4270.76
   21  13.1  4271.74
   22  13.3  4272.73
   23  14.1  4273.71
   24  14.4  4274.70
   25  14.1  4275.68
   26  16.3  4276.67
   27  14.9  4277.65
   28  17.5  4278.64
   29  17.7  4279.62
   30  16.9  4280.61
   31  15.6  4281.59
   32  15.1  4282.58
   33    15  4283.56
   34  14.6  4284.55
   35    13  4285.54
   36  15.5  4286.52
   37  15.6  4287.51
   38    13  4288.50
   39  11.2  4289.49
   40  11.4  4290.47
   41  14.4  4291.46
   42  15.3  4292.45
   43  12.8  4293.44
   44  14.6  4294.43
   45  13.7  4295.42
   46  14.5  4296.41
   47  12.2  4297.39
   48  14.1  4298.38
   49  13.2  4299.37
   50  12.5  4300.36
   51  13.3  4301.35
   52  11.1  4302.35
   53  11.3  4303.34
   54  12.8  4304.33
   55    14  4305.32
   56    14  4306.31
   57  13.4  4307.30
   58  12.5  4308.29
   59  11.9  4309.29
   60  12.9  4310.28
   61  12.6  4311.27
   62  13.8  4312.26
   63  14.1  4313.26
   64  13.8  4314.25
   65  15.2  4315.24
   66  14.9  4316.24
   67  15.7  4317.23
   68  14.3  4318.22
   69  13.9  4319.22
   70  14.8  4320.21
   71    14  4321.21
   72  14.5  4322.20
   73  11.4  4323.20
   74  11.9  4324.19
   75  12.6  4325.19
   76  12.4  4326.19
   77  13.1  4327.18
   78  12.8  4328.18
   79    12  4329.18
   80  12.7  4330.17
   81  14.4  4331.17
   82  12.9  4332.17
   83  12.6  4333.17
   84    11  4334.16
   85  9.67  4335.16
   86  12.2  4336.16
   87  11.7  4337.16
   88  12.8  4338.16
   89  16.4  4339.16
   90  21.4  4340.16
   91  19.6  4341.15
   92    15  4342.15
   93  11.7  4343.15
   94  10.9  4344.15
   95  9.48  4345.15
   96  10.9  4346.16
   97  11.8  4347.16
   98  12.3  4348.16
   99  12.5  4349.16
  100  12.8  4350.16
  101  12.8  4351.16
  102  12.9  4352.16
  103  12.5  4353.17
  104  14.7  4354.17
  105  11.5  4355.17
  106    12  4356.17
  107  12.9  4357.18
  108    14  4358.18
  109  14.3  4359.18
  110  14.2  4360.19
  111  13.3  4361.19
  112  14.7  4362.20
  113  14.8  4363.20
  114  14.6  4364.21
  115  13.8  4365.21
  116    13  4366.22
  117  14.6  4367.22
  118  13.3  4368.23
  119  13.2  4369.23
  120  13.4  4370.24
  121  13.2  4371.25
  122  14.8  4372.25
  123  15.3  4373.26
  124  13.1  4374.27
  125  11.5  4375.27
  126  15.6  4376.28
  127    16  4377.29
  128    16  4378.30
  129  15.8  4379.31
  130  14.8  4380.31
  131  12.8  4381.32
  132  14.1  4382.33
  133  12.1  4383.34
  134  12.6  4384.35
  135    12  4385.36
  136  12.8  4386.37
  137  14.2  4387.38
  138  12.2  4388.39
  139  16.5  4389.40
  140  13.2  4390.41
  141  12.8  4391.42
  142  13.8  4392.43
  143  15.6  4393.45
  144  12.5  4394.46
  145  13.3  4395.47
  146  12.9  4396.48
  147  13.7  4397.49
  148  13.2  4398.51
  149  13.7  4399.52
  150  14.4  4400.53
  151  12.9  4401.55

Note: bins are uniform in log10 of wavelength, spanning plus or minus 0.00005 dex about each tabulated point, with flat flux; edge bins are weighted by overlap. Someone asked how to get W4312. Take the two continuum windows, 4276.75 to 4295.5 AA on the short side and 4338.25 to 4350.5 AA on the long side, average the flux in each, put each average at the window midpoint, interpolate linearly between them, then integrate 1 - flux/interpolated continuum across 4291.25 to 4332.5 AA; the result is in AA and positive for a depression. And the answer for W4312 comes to 2.51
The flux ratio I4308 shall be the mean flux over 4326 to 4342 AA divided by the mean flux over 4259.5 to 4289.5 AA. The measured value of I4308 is 0.93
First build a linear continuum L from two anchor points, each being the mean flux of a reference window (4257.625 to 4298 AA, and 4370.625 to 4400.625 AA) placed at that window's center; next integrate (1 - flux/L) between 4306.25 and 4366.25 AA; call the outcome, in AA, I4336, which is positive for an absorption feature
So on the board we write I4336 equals 3.4 AA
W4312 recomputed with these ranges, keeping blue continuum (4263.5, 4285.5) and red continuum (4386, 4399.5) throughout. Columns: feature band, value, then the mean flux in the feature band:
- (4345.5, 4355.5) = 1.2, 12.4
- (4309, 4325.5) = 0.9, 13.7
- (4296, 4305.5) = 1.2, 12.9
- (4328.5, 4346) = 1.2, 13.3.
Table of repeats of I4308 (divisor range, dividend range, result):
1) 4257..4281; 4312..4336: 0.89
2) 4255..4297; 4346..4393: 0.93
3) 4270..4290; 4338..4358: 0.91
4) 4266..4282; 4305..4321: 0.92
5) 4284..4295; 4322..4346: 0.95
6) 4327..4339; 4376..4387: 1.13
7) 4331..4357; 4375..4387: 1.07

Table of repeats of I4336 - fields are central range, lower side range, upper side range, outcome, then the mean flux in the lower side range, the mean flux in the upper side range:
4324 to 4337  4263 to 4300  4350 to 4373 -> 1.5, 14.5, 13.6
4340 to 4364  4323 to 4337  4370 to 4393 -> -0.8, 12.3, 13.9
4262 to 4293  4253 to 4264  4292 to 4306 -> -1.1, 15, 13.2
